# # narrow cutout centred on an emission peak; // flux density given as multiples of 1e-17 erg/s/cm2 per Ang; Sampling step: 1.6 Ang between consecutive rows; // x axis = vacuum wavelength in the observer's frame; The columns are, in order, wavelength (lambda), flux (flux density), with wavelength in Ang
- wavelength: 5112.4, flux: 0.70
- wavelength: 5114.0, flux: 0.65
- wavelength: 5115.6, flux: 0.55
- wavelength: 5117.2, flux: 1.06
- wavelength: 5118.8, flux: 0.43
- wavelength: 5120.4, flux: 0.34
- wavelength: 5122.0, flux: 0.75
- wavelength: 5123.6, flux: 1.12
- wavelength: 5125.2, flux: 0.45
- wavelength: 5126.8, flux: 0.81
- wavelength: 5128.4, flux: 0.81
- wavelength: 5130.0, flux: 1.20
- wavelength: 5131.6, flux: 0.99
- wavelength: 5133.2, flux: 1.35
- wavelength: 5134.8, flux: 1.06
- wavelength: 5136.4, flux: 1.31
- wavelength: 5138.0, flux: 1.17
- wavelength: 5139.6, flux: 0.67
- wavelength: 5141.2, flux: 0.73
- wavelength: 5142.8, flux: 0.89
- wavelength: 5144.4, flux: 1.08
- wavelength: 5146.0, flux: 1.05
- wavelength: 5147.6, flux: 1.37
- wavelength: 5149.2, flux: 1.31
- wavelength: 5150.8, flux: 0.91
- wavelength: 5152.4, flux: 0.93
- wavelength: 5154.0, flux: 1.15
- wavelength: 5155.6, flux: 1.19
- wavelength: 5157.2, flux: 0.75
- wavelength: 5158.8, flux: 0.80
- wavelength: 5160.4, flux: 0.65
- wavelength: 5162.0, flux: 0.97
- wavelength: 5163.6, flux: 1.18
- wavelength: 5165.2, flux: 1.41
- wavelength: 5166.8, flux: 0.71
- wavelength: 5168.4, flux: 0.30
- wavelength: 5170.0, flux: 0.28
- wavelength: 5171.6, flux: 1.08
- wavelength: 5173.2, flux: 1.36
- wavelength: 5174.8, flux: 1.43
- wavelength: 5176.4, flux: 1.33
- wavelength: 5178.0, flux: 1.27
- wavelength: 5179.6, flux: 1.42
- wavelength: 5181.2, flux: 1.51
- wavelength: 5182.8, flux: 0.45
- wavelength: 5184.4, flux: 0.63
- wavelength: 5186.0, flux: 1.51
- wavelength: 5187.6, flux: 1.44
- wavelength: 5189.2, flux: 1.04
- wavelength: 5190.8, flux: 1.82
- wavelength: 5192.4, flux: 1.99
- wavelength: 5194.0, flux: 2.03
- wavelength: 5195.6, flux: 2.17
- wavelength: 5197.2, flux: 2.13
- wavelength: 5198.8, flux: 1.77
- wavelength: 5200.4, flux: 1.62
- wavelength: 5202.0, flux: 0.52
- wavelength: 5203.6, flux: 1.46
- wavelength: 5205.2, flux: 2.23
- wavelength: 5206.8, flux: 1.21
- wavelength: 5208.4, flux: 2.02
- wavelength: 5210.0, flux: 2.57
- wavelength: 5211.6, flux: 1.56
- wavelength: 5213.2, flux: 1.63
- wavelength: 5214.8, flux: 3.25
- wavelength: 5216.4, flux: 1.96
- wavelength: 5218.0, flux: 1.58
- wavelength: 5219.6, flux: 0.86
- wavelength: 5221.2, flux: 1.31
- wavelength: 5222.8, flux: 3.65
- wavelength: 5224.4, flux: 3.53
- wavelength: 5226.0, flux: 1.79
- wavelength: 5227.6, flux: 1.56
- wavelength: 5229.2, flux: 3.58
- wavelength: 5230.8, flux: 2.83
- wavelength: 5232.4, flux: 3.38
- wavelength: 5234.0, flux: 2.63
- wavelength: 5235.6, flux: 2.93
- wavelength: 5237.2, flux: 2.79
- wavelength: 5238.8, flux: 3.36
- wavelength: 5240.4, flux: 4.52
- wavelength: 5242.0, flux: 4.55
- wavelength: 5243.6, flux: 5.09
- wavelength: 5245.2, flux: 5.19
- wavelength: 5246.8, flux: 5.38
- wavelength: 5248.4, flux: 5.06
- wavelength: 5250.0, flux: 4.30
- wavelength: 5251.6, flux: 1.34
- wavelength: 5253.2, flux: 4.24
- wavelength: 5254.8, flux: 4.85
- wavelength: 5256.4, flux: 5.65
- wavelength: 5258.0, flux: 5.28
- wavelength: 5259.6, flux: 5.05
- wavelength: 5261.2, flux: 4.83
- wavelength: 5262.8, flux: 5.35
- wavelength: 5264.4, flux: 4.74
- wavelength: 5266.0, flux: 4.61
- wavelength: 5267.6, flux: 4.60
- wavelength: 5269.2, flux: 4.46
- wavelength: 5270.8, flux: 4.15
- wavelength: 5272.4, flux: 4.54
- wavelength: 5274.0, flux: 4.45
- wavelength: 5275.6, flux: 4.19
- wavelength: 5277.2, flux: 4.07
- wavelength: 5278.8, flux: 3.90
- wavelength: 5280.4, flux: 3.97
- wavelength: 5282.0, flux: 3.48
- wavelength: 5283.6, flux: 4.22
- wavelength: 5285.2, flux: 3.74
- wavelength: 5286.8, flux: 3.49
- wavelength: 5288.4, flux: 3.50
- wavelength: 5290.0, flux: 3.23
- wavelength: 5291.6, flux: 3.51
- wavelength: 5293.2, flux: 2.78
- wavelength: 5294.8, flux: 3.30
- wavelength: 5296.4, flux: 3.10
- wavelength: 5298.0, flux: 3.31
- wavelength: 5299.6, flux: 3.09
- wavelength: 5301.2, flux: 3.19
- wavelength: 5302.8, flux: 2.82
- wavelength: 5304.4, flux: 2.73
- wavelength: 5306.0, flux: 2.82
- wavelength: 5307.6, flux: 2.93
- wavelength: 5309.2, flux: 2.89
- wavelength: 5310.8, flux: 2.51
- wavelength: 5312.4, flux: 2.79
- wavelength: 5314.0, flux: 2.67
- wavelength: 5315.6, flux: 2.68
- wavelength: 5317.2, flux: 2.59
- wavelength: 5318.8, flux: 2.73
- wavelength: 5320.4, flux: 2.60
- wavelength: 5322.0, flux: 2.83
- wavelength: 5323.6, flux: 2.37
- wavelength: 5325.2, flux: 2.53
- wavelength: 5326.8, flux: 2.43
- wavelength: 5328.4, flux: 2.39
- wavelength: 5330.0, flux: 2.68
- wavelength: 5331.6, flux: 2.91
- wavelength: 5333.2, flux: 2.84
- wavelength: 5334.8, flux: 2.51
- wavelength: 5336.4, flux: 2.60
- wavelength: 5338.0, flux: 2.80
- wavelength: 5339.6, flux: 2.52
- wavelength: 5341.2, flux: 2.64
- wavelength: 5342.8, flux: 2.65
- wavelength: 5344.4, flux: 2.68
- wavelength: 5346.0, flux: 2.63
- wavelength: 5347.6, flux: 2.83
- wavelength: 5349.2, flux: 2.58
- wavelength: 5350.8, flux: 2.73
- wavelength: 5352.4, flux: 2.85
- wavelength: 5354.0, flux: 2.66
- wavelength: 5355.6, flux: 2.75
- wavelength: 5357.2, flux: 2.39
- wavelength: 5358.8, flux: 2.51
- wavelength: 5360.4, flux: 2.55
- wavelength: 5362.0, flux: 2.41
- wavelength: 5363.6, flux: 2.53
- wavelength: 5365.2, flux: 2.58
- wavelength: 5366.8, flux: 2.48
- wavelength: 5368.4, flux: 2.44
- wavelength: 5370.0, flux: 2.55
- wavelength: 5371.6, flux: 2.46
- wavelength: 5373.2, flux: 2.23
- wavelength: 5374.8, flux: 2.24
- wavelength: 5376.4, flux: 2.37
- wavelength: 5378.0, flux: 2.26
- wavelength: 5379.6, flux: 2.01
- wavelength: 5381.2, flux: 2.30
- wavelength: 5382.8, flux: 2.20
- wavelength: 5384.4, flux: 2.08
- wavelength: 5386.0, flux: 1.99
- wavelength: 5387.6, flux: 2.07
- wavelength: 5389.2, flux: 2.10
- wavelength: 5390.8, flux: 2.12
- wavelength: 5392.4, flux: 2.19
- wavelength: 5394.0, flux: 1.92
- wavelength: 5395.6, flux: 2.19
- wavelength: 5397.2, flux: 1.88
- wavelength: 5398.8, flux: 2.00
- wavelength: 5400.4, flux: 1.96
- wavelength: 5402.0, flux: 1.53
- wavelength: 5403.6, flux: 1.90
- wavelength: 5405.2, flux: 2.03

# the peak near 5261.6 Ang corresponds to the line Lyman alpha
